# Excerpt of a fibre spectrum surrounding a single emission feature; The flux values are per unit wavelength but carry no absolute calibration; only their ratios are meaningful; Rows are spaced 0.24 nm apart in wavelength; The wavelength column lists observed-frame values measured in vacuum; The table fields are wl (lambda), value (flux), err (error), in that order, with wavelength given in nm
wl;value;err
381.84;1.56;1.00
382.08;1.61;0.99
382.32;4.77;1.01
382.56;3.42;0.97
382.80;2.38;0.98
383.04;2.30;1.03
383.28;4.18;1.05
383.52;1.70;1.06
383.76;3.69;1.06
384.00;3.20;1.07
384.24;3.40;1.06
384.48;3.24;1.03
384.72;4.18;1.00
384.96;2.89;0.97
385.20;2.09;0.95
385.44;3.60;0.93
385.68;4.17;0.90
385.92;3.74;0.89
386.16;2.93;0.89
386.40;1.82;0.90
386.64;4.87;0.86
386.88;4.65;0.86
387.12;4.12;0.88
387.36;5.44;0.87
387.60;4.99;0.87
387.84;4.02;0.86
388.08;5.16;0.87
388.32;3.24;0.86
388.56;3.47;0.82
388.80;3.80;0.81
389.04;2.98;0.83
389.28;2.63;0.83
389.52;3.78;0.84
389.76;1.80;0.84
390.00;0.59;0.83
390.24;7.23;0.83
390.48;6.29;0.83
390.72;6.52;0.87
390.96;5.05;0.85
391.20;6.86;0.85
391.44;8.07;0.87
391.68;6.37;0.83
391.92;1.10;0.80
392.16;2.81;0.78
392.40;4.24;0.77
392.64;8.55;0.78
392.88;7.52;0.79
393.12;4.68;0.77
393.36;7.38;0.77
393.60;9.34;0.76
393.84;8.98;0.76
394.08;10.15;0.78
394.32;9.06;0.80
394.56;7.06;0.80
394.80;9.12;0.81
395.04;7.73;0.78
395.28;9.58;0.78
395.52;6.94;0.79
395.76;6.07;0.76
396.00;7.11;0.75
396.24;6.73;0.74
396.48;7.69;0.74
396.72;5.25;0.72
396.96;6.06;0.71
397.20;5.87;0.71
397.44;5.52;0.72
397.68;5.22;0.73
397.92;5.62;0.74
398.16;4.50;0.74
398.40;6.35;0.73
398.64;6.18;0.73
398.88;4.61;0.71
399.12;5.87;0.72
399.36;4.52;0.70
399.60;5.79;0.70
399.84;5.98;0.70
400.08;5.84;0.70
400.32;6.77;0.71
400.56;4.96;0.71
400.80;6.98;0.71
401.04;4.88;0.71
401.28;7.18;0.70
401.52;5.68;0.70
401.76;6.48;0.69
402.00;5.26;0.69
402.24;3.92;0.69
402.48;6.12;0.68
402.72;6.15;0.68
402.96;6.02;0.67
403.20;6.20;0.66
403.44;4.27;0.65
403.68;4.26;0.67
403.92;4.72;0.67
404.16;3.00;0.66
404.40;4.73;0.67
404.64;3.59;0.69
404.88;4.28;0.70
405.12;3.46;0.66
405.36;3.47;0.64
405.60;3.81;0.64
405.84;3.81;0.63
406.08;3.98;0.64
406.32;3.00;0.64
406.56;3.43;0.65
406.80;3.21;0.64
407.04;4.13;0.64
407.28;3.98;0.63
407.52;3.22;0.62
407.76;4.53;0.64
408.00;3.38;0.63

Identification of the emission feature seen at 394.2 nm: Ly-alpha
